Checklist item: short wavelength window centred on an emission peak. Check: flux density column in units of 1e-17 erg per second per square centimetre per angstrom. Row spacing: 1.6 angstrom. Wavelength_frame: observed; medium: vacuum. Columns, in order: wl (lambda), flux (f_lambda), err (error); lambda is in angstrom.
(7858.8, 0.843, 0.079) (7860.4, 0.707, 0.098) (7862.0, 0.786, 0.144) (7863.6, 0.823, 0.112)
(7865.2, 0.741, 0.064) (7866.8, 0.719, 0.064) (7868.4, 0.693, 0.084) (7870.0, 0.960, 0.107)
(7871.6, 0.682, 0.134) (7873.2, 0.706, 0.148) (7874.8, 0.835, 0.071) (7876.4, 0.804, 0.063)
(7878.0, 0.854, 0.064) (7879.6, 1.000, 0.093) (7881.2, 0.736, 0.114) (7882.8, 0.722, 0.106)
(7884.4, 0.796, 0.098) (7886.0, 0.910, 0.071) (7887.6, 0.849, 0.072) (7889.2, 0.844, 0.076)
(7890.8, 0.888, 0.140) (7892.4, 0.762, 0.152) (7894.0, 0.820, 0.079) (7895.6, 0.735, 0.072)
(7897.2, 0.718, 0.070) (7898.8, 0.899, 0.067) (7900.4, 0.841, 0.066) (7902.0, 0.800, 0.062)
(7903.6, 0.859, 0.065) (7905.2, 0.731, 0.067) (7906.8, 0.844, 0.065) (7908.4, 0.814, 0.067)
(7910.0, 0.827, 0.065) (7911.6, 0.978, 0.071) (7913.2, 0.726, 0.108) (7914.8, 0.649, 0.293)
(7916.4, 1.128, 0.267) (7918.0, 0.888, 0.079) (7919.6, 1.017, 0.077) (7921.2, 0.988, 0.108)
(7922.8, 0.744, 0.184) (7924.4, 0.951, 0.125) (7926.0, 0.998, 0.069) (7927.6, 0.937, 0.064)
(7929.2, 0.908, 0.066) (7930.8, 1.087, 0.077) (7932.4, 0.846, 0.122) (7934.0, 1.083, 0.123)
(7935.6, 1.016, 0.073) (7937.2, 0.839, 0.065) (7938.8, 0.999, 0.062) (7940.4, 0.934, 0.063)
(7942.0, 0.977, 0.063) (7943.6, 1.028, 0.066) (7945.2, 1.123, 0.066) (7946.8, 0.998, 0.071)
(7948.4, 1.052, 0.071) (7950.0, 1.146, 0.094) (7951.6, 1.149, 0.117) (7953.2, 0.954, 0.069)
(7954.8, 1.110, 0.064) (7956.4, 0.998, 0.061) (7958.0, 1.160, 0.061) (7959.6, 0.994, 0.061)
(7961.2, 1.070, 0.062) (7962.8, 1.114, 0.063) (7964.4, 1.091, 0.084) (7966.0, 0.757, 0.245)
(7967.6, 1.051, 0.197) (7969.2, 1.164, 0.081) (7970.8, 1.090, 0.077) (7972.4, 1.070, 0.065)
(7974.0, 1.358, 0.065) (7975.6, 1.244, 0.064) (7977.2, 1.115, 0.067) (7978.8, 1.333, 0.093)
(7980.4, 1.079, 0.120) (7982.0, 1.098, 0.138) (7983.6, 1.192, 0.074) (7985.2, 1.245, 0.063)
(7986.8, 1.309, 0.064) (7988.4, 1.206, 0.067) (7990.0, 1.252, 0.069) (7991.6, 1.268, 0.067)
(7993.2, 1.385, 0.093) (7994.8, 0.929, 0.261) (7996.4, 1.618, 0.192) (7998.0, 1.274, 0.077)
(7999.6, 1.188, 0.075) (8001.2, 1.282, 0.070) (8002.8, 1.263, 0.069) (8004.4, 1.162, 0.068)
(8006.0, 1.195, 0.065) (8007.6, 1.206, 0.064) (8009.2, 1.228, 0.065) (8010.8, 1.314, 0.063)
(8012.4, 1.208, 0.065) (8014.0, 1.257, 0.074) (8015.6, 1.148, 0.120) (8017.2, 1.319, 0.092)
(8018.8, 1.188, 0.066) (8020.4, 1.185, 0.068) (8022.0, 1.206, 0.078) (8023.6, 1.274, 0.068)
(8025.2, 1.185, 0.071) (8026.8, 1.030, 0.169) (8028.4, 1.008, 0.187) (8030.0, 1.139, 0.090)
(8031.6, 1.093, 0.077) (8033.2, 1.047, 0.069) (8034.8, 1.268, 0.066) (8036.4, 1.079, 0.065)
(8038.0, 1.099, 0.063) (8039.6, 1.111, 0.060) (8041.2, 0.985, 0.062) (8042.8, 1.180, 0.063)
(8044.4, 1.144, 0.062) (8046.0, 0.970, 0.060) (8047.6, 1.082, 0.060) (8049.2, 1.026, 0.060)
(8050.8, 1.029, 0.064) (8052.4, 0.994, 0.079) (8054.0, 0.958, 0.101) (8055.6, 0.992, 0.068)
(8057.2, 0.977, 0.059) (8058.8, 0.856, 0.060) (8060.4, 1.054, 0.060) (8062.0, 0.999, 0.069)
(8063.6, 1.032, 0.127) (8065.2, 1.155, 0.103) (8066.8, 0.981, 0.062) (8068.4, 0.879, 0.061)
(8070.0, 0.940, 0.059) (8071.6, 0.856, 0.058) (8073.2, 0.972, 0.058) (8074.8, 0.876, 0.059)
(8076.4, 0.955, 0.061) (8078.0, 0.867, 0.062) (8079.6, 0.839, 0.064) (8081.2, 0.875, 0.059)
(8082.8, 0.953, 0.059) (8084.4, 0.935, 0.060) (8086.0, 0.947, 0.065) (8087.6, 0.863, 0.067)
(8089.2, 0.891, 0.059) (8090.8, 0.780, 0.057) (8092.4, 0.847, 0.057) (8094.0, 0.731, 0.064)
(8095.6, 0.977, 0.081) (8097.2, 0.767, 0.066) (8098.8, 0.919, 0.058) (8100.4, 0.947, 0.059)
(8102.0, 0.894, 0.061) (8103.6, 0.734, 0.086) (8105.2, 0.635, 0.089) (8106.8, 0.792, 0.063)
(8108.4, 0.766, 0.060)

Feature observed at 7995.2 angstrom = Mg II 2798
